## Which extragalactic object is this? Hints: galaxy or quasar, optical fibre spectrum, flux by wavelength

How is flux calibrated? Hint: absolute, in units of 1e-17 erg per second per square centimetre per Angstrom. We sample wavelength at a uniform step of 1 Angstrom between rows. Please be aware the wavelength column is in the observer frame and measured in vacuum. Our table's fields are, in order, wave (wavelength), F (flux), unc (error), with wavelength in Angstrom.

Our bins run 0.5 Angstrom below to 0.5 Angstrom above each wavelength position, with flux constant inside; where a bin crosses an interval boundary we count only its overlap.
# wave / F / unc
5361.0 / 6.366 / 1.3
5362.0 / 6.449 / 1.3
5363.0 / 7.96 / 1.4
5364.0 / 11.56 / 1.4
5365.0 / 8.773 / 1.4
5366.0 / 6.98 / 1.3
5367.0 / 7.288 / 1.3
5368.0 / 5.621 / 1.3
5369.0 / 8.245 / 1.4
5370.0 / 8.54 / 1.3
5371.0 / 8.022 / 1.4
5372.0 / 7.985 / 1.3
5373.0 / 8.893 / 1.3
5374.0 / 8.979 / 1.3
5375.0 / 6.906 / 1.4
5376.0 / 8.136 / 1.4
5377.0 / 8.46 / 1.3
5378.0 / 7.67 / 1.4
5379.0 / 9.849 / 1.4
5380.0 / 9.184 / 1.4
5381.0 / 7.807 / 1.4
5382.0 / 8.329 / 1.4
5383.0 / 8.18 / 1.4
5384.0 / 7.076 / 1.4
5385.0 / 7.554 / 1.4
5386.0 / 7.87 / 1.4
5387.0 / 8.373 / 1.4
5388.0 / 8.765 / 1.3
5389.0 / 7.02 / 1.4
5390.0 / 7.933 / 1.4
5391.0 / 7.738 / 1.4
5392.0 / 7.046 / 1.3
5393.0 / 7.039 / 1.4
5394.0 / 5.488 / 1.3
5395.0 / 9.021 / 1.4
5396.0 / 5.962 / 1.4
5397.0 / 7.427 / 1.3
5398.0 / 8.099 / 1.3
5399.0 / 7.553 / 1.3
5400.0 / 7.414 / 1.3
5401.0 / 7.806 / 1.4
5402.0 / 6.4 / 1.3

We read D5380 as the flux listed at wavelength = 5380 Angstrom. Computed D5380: 9.184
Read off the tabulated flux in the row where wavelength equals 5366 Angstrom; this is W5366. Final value 6.98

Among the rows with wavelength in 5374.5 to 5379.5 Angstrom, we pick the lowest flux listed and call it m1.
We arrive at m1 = 6.906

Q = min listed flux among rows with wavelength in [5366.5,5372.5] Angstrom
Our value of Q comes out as 5.621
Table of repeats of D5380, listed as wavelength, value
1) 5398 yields 8.099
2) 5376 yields 8.136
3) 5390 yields 7.933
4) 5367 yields 7.288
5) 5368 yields 5.621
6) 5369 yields 8.245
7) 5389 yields 7.02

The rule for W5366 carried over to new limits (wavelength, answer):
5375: 6.906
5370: 8.54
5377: 8.46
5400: 7.414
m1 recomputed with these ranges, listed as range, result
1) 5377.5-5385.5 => 7.076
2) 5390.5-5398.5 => 5.488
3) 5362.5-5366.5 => 6.98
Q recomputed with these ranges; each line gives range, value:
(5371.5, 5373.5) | 7.985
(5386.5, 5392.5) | 7.02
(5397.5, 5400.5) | 7.414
